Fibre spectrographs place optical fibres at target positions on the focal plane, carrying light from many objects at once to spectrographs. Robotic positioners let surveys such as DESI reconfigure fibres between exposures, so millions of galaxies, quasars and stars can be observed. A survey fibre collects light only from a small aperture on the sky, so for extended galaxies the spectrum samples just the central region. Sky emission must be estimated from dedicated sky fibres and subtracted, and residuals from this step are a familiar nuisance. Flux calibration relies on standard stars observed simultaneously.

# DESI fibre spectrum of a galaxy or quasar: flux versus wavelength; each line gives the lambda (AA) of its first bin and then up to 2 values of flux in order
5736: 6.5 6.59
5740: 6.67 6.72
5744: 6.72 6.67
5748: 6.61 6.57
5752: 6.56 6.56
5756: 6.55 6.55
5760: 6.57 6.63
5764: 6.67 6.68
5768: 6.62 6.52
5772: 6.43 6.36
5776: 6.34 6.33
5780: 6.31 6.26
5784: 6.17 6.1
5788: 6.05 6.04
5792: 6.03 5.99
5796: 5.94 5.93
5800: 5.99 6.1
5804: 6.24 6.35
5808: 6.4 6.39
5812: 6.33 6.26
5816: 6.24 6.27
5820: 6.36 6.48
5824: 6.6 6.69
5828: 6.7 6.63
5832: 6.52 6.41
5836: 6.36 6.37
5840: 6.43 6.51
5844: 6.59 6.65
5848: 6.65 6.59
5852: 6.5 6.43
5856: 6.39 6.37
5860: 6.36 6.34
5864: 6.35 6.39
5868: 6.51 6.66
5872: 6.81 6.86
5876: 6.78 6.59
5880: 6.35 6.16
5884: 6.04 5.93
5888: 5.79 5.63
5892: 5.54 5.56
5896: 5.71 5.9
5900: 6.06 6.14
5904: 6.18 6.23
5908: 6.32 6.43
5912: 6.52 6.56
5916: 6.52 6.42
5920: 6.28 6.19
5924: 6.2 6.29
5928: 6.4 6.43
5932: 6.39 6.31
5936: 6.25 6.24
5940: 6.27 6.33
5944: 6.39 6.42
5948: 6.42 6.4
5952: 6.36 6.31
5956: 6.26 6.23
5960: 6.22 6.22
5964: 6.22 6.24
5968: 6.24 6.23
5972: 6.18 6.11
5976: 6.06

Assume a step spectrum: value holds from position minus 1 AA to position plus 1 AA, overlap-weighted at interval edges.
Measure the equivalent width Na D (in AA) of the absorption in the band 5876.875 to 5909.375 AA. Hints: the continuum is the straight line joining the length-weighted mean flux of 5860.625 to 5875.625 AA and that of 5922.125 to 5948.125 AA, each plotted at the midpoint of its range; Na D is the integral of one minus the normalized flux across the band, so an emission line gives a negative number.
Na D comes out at 2.3 AA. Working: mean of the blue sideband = 6.56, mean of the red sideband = 6.33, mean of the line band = 6.02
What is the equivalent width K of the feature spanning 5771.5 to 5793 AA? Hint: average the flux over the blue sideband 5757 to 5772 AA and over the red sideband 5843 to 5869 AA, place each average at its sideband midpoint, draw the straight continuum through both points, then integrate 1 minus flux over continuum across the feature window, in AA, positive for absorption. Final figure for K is 1.16 AA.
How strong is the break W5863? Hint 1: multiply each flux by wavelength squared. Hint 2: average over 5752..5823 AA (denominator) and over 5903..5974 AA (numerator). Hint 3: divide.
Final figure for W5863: 1.05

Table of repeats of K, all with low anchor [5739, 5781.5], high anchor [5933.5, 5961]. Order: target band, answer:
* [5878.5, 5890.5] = 0.70 AA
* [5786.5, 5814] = 1.52 AA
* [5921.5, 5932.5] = 0.04 AA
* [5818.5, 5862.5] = -0.32 AA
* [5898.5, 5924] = 0.21 AA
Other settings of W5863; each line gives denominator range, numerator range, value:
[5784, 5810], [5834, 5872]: 1.08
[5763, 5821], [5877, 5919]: 1.01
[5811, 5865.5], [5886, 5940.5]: 0.98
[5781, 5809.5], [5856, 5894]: 1.06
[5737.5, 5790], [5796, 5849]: 1.01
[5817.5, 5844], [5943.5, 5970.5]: 1.01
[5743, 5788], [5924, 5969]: 1.04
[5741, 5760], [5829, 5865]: 1.01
